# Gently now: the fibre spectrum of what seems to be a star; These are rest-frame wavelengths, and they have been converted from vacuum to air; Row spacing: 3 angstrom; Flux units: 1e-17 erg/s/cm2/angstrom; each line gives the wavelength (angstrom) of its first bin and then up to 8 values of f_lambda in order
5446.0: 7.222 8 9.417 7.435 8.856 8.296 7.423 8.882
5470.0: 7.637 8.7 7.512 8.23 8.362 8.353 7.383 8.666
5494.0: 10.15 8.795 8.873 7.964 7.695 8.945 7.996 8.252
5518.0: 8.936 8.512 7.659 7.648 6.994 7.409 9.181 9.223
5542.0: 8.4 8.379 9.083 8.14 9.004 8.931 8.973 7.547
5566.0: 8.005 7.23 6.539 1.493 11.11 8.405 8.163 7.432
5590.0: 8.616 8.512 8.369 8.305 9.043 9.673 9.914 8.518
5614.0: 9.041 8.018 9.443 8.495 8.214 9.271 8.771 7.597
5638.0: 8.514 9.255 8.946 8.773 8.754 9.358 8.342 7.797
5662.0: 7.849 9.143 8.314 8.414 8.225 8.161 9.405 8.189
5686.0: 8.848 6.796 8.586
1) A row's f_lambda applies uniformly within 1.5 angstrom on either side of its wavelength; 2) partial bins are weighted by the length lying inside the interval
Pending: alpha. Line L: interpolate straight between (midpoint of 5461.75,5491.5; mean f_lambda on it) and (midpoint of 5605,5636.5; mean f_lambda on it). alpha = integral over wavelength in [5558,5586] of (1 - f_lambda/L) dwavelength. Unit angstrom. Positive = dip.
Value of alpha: 3.4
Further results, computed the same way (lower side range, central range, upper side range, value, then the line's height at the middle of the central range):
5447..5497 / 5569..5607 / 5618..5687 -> 2.4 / 8.51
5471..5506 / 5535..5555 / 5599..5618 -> -0.2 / 8.69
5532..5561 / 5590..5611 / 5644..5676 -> -0.7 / 8.61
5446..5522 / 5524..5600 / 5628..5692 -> 3.5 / 8.42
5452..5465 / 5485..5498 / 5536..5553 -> -0.5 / 8.39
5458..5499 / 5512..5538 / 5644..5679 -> 0.9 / 8.4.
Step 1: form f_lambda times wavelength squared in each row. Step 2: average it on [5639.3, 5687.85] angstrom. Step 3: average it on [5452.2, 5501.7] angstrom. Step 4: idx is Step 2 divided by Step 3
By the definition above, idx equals 1.10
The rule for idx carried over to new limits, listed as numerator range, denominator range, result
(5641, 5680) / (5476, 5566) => 1.07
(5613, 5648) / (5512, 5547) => 1.09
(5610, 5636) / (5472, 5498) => 1.07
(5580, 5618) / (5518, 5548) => 1.07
